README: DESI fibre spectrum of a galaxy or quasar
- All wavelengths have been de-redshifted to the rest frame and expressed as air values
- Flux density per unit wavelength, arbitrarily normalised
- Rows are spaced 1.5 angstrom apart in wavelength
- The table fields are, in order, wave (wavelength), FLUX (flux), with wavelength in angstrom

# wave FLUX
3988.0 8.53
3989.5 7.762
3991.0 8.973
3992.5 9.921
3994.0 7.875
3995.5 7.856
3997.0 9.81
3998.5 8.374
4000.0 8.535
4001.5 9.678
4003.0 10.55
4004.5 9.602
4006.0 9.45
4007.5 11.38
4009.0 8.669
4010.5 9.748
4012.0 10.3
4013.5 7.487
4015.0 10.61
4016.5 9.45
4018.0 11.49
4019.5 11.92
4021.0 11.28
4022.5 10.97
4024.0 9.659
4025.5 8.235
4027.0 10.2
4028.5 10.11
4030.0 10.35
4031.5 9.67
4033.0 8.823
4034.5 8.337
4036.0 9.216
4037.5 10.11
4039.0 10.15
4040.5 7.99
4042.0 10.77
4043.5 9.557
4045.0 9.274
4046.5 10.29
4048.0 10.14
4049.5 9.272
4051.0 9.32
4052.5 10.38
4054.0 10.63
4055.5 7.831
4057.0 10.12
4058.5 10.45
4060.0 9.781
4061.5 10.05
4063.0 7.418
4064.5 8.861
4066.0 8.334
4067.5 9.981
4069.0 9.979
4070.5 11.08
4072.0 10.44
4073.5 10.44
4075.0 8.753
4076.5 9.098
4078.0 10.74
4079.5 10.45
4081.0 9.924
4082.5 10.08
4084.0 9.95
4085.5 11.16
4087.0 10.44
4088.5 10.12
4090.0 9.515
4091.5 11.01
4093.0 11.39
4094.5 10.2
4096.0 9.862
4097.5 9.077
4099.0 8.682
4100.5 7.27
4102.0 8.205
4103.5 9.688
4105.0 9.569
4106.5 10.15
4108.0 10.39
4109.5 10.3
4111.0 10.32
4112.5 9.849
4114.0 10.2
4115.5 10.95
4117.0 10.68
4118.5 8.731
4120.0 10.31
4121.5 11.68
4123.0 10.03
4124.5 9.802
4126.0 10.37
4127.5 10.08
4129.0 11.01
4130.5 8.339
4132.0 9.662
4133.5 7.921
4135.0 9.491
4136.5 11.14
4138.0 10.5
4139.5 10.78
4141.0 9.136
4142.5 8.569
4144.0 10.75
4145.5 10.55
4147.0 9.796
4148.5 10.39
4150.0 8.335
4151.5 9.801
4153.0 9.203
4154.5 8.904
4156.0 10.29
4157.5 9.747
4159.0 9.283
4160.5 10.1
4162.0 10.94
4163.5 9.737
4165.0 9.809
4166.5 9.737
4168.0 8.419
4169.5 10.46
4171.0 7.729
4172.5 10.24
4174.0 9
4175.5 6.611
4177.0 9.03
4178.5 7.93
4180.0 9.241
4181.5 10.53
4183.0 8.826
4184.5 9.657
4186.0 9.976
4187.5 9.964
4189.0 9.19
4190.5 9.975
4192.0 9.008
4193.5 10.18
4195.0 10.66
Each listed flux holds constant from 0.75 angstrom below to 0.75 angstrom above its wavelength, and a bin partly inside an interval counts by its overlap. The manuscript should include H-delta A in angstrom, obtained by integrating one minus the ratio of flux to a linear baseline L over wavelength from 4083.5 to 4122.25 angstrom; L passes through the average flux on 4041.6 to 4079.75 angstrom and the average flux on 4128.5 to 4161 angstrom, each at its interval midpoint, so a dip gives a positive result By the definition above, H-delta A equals -1.1 angstrom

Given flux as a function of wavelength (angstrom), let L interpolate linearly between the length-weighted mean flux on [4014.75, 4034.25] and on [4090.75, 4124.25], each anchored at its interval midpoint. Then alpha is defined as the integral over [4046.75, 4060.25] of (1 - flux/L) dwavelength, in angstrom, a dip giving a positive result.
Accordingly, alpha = 0.39 angstrom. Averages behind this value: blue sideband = 10.2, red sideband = 9.93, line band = 9.79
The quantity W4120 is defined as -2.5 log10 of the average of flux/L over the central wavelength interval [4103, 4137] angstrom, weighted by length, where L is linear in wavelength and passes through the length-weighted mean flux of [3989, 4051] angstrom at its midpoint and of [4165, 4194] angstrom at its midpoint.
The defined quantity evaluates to -0.07 mag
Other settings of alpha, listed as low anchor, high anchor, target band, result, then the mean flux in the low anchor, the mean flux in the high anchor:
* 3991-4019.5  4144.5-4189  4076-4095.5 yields -1.69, 9.54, 9.46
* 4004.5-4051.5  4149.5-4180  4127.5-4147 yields -0.93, 9.81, 9.27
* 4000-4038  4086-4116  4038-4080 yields 0.70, 9.86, 9.86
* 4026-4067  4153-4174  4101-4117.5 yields -0.70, 9.53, 9.61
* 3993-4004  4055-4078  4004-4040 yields -2.68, 8.99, 9.57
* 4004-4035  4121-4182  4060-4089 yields -0.19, 9.91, 9.62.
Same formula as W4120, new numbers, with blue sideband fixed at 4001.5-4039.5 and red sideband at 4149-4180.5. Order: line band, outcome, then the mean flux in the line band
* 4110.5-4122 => -0.09 mag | 10.3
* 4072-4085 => -0.04 mag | 9.98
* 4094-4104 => 0.07 mag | 8.95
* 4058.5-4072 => 0.02 mag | 9.55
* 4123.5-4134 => -0.02 mag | 9.65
